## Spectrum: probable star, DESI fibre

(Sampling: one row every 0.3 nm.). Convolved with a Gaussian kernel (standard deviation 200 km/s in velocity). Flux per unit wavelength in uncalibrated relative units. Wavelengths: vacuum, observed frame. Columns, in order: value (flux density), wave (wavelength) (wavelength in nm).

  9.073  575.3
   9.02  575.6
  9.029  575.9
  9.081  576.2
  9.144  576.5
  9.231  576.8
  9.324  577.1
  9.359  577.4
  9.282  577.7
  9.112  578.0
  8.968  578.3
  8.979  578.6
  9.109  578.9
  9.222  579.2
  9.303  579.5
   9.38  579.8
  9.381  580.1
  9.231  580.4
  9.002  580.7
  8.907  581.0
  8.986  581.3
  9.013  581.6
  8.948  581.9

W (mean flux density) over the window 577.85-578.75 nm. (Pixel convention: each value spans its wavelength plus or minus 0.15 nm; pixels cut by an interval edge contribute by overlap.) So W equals 9.02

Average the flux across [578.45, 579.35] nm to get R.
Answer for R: 9.1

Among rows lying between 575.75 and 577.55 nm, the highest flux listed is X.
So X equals 9.359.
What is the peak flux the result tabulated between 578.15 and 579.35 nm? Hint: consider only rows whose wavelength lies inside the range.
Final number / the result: 9.222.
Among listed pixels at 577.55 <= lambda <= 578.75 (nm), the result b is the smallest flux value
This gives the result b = 8.968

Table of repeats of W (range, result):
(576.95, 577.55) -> 9.34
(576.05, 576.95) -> 9.15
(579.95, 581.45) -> 9.1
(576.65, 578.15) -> 9.26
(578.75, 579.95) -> 9.25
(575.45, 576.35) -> 9.04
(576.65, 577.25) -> 9.28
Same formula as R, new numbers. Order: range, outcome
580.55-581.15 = 8.95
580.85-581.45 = 8.95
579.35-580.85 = 9.26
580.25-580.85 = 9.12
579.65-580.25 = 9.38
